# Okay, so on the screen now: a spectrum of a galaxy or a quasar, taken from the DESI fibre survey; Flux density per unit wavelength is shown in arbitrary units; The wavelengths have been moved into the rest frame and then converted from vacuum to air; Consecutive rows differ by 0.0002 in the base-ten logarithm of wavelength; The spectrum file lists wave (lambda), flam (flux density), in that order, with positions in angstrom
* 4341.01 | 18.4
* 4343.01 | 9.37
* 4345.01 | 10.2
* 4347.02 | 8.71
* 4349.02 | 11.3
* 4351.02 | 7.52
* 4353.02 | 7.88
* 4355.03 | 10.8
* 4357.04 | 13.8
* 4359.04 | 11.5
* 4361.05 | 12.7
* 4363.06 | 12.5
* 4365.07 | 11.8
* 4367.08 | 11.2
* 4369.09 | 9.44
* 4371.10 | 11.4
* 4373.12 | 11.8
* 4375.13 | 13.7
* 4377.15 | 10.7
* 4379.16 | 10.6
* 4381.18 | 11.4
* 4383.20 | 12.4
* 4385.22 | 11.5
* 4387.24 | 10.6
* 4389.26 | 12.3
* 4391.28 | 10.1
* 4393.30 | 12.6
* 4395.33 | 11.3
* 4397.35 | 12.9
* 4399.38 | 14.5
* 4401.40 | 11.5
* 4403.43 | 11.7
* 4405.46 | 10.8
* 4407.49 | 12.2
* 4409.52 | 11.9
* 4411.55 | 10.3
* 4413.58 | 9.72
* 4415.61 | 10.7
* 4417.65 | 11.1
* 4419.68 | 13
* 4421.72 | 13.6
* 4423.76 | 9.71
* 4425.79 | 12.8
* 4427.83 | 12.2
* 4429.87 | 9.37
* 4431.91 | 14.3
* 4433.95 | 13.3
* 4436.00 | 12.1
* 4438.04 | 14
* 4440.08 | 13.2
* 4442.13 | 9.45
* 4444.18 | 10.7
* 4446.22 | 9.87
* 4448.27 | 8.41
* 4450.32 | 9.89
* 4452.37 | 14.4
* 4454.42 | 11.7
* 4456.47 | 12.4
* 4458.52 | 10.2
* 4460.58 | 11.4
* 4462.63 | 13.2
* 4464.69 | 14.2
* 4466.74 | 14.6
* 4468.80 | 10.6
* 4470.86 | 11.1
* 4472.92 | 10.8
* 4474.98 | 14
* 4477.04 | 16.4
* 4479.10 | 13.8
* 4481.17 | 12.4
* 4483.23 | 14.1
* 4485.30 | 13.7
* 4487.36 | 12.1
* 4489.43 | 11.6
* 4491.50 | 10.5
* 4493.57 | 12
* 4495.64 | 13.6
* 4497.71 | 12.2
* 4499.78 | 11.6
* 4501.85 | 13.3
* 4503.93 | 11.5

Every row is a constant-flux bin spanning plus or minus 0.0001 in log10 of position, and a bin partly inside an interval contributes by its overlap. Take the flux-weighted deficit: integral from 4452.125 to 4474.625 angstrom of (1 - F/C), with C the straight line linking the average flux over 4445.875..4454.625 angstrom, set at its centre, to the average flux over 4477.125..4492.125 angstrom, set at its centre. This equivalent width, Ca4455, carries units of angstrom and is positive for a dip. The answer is -1.2 angstrom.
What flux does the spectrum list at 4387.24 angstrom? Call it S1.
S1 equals 10.6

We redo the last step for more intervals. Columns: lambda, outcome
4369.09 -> 9.44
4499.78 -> 11.6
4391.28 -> 10.1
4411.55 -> 10.3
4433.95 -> 13.3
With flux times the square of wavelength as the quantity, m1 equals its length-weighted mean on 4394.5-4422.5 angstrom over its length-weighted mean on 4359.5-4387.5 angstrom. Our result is 1.0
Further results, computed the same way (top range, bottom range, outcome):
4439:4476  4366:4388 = 1.07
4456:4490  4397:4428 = 1.12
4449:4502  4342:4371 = 1.24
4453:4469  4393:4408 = 1.05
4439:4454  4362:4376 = 0.97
